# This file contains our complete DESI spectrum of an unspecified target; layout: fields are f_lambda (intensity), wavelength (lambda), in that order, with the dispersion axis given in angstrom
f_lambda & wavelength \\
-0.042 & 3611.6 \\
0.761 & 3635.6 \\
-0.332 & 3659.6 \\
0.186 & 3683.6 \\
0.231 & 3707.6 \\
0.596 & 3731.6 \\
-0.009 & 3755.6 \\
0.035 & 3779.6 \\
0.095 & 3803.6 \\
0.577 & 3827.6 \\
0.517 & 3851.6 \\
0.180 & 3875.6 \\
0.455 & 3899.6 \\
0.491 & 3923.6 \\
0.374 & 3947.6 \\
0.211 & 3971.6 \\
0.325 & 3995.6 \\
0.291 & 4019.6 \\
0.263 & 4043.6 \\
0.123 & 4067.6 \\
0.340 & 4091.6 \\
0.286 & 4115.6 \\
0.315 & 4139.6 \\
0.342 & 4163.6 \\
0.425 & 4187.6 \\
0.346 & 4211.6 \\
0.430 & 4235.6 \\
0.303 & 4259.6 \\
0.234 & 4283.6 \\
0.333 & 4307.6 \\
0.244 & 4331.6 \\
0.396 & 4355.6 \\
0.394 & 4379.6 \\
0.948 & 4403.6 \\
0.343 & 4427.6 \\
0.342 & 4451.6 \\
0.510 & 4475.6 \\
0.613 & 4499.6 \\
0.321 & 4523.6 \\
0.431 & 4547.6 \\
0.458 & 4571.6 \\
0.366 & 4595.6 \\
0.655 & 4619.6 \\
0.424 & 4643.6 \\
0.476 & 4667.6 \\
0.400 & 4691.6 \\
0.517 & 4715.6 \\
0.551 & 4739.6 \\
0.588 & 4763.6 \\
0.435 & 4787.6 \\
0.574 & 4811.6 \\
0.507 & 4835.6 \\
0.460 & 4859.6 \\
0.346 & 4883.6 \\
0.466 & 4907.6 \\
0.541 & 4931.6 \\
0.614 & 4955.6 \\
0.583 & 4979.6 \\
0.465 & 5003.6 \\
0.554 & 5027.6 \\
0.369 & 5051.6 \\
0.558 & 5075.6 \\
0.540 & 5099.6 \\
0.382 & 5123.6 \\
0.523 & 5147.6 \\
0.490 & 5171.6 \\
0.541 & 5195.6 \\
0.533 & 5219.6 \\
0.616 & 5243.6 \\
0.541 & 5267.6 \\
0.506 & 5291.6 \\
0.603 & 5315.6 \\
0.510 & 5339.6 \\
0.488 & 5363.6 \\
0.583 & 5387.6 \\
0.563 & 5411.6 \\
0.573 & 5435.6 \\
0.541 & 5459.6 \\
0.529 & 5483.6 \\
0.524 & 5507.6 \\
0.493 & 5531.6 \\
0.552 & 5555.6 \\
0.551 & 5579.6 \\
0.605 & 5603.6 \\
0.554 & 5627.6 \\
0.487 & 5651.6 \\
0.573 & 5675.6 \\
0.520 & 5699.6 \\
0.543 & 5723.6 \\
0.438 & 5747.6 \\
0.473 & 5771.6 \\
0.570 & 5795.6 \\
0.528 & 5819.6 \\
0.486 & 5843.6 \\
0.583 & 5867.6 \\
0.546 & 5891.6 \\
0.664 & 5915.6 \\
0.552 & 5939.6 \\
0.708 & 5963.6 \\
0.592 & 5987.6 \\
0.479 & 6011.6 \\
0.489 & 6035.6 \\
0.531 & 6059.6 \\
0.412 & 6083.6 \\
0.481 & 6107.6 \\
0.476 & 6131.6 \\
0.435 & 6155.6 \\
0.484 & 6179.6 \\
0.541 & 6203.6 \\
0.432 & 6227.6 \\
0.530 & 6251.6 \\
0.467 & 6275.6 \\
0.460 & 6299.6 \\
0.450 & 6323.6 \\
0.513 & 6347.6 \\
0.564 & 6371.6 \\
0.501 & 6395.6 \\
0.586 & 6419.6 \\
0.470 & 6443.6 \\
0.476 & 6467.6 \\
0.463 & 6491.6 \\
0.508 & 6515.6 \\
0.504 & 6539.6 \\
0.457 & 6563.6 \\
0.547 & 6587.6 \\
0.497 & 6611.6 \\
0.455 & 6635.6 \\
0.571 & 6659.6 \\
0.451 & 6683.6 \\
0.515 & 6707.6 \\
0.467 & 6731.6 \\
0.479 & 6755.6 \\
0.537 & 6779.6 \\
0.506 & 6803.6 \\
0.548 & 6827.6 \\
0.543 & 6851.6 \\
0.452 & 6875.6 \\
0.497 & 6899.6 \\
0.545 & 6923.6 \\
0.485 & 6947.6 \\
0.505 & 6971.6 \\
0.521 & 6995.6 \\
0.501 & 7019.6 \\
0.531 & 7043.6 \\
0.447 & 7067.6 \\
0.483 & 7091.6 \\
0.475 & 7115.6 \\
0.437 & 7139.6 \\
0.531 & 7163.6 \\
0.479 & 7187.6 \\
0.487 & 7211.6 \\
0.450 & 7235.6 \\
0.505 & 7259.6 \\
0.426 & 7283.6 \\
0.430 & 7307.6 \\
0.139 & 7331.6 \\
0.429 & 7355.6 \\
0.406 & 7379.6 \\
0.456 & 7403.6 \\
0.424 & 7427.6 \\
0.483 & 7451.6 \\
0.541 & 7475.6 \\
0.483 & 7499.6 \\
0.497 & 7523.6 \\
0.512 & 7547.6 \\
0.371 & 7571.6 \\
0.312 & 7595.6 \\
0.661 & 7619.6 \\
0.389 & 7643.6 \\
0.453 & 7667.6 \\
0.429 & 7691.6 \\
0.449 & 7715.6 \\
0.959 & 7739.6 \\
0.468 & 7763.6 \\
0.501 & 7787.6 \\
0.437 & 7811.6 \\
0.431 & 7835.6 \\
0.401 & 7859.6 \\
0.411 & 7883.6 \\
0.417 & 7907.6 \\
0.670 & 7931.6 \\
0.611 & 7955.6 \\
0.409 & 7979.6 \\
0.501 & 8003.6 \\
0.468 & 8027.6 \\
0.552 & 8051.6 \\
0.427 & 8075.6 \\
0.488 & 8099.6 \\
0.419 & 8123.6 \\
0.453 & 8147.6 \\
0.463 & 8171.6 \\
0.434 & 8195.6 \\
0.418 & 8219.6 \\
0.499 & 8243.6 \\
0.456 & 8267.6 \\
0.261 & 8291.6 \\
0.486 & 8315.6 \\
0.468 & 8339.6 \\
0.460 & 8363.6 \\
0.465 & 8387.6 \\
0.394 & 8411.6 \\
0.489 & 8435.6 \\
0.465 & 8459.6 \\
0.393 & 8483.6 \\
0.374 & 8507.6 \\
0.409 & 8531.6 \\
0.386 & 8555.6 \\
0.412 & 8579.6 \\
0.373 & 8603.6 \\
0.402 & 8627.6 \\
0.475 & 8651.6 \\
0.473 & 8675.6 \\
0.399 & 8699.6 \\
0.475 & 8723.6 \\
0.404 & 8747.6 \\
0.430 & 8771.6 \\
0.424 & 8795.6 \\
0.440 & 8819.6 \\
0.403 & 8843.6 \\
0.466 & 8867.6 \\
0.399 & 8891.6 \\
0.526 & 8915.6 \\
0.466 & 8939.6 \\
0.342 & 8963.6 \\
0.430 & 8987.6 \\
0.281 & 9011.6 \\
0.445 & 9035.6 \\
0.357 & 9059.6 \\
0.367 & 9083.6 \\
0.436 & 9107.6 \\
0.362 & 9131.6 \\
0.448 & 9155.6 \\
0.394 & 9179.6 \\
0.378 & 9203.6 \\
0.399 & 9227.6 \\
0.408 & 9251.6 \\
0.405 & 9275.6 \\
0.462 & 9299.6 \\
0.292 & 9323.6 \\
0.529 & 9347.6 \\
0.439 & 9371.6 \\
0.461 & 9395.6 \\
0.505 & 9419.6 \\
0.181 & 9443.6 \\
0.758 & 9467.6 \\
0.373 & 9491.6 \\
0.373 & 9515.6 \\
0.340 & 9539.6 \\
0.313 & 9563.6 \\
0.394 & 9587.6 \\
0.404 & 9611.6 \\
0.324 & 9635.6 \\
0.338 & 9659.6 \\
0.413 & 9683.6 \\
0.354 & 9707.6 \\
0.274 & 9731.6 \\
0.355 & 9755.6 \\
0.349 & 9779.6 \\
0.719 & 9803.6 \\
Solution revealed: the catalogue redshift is 0.180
